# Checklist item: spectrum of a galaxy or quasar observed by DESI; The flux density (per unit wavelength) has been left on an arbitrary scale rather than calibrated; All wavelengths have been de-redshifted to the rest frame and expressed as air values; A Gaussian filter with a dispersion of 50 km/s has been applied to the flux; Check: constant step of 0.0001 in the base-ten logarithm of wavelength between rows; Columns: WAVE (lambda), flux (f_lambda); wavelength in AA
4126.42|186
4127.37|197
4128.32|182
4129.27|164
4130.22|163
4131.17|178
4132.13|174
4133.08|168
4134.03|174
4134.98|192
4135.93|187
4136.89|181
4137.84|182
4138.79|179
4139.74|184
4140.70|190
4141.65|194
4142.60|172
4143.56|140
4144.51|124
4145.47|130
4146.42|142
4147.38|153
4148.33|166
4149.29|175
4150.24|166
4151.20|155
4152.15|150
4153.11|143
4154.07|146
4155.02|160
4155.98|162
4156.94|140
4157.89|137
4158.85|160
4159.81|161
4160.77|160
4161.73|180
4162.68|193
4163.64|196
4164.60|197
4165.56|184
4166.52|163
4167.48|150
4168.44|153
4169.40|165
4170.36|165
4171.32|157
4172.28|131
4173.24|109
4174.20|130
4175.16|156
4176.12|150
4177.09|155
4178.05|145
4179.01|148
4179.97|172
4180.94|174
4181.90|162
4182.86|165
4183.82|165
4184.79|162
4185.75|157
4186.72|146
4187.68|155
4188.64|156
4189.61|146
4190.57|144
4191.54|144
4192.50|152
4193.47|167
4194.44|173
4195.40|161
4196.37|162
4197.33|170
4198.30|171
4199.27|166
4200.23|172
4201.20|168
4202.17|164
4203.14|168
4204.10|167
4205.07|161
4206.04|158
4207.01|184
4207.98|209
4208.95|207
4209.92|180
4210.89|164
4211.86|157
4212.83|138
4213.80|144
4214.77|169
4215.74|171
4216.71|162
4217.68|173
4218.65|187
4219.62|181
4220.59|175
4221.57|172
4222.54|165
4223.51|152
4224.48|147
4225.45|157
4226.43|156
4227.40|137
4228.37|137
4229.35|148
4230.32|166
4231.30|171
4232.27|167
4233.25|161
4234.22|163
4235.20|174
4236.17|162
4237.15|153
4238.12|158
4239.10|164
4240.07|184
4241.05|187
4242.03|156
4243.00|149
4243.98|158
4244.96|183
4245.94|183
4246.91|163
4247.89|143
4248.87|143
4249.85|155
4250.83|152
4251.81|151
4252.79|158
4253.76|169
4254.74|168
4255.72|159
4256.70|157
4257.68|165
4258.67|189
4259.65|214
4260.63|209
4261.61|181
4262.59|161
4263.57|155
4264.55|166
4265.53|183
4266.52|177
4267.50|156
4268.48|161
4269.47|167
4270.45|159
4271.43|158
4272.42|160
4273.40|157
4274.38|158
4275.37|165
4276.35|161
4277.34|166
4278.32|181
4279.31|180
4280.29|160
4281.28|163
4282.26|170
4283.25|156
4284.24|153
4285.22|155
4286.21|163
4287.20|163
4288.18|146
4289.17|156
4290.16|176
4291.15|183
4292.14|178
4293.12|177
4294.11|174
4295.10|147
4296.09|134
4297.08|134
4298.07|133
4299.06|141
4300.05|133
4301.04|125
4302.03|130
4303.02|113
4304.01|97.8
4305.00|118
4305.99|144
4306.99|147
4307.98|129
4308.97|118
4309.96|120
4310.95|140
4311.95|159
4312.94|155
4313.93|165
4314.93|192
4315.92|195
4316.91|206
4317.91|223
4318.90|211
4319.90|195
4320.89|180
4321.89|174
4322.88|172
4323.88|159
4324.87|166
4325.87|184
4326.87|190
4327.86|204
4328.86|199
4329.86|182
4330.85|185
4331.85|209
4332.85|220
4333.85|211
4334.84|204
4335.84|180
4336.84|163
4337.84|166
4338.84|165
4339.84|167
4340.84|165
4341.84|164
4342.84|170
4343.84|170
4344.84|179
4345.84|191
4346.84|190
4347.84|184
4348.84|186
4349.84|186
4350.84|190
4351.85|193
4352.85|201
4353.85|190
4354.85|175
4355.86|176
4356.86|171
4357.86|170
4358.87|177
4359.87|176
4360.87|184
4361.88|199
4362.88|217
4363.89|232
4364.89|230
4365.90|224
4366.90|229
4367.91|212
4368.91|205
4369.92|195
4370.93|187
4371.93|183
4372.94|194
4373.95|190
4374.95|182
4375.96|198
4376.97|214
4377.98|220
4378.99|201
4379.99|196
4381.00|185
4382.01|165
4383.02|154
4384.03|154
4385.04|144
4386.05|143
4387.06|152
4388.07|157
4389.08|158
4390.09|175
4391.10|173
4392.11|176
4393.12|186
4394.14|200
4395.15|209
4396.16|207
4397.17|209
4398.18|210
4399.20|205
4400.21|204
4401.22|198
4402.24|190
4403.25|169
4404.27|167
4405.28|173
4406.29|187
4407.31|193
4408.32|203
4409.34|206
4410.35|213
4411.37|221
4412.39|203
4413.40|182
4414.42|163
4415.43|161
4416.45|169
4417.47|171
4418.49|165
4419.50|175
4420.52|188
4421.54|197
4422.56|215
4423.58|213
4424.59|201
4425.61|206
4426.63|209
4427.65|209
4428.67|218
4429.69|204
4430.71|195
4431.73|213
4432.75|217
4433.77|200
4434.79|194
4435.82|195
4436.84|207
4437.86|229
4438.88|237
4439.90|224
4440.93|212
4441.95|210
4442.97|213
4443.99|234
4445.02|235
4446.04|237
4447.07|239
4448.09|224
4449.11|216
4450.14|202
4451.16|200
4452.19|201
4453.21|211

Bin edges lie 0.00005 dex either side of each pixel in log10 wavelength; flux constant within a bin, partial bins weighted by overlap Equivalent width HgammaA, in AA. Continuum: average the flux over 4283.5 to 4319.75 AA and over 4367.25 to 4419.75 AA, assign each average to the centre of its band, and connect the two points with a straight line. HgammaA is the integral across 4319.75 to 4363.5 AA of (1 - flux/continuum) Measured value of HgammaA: -4.1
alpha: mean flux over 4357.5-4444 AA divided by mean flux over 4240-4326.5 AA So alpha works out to 1.20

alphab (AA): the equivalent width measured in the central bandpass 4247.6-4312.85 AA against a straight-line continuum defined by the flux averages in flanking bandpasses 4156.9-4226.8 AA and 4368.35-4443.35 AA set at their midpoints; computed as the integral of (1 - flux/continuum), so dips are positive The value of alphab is 6.9 AA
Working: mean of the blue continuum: 163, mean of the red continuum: 193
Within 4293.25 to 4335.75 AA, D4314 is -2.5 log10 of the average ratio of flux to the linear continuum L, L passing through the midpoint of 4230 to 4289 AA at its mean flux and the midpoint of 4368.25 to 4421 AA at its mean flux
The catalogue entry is 0.06 mag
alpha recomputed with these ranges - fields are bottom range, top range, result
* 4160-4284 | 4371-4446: 1.18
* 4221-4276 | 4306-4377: 1.13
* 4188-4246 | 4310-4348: 1.10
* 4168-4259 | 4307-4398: 1.14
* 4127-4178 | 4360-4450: 1.21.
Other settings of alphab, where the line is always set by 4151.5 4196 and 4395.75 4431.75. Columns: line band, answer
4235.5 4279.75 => 1.07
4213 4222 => -0.27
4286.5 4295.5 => 0.45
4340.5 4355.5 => 0.16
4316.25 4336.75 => -1.25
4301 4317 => 3.15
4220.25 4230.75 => 0.65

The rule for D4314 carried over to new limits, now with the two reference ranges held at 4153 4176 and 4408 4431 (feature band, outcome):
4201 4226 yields -0.020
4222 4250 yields 0.056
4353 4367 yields -0.052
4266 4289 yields 0.079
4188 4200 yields 0.021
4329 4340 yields -0.028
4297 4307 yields 0.363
